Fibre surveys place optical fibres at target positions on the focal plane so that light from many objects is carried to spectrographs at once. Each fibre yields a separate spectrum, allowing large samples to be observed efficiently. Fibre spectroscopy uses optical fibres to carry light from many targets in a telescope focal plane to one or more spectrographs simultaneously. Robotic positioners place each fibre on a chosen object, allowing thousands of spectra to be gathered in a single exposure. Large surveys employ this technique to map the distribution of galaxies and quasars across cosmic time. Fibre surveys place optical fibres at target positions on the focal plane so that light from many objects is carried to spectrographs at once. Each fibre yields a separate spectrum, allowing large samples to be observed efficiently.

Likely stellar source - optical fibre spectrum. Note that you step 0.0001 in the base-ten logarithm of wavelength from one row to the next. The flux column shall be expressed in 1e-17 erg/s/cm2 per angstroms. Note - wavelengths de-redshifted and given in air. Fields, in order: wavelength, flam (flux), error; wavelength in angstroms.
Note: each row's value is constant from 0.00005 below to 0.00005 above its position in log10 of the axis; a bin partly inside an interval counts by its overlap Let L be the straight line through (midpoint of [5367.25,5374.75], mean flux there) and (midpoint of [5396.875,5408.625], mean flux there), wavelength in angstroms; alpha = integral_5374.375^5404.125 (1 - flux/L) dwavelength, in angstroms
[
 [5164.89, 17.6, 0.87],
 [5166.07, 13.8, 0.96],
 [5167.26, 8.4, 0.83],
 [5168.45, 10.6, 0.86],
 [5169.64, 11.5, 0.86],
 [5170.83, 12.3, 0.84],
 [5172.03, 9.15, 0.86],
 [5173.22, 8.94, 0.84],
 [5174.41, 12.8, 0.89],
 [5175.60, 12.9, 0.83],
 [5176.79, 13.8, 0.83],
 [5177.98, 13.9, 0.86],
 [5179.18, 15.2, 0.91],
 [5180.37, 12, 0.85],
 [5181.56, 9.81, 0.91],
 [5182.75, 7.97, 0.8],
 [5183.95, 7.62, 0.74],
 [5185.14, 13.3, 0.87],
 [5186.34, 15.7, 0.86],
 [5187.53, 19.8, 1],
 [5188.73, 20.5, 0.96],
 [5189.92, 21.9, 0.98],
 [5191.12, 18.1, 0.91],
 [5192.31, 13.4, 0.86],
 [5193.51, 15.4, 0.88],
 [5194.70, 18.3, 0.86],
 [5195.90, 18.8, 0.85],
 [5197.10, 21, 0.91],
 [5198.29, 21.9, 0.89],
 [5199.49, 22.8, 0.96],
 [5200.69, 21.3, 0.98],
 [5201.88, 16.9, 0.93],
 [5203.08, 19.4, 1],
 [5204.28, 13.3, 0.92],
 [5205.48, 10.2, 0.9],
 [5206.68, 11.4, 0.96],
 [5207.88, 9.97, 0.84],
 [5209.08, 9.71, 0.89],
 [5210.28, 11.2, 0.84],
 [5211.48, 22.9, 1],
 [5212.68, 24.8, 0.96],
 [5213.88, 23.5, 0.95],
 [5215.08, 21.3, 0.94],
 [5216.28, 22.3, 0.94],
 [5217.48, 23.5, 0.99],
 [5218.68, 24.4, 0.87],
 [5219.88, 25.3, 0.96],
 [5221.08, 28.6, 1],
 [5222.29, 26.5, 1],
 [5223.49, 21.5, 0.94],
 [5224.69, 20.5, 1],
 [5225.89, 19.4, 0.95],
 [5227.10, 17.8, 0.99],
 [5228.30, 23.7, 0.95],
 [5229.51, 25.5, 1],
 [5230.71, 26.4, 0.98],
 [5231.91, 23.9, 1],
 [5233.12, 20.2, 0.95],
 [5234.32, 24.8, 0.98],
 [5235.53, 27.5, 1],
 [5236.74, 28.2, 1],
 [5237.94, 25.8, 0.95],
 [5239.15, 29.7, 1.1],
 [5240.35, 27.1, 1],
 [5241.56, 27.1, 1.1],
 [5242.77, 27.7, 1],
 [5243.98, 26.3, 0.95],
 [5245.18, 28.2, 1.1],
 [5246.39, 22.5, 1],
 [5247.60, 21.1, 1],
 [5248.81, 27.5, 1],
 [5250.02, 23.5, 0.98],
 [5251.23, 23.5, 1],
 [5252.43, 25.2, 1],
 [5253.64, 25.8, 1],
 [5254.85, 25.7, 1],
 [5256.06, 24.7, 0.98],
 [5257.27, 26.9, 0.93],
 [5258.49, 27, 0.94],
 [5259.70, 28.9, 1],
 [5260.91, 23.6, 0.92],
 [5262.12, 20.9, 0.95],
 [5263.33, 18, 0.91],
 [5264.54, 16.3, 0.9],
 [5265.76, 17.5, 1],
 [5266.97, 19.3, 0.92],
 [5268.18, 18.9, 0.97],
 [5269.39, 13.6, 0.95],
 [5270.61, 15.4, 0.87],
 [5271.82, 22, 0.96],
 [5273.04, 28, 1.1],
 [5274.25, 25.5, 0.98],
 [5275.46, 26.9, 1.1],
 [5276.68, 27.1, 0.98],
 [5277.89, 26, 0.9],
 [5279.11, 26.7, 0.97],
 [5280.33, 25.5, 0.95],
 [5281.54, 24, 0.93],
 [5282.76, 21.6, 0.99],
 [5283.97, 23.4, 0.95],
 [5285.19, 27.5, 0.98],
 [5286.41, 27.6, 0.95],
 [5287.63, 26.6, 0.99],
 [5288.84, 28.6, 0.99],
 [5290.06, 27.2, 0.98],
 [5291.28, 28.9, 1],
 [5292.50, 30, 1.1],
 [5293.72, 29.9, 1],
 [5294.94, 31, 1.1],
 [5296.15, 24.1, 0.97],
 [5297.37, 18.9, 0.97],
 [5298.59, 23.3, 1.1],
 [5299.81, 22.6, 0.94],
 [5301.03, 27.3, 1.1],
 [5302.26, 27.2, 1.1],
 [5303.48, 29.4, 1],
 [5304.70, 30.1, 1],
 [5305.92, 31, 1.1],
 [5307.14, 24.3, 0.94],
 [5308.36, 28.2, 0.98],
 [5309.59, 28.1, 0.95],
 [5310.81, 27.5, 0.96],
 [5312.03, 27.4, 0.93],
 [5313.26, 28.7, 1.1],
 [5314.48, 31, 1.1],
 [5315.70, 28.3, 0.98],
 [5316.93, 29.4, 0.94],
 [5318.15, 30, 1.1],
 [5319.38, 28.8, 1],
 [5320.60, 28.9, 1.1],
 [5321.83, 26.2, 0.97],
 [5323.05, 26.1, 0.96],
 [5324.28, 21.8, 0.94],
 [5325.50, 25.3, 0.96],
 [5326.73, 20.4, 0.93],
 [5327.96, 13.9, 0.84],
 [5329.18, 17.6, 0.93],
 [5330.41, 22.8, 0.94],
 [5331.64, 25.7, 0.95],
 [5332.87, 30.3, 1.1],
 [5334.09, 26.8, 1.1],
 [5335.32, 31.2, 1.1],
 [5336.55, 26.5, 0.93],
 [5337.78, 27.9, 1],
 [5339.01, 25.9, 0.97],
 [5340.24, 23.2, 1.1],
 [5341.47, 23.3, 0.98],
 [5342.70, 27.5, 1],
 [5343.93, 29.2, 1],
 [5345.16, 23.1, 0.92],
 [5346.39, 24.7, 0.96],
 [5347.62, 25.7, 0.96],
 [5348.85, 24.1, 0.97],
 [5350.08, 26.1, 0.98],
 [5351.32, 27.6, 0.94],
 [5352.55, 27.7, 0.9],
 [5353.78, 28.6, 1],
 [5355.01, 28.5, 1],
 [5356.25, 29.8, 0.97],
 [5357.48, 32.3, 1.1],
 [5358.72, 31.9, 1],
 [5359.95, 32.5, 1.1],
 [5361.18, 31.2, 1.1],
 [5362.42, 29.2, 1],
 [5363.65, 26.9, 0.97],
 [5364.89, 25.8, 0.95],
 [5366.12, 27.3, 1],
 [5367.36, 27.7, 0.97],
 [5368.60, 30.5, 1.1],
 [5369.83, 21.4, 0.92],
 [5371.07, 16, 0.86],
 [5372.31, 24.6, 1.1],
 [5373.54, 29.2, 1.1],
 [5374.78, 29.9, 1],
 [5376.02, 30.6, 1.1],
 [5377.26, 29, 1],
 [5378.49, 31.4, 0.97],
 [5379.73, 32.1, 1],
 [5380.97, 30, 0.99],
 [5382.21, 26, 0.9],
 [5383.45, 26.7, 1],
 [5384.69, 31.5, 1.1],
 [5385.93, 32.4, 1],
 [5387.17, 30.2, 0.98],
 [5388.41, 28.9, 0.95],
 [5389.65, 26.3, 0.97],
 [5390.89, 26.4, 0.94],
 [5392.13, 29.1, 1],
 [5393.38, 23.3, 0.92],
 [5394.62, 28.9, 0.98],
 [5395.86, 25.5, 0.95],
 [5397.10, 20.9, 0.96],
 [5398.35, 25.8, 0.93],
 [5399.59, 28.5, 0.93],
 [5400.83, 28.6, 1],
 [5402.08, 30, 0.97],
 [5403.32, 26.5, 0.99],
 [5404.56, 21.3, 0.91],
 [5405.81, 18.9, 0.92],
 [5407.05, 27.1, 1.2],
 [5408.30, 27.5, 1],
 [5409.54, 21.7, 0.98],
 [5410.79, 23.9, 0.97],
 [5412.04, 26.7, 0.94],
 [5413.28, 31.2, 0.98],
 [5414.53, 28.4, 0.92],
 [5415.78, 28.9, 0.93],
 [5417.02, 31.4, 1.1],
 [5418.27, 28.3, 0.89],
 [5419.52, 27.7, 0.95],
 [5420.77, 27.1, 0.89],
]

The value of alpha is -3.31 angstroms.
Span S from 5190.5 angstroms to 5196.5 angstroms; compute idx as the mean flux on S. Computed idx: 16.8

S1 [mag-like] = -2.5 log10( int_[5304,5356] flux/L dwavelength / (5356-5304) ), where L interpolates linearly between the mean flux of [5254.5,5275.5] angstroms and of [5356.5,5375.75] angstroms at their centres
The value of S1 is -0.031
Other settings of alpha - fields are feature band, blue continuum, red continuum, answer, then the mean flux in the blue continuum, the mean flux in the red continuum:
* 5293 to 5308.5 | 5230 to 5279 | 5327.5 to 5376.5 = -0.84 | 24.1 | 26.6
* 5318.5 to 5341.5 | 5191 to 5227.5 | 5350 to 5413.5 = 0.05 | 19.2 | 27.5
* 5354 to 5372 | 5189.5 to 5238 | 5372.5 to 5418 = -1.07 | 20.5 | 27.6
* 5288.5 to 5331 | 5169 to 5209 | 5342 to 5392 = -4.85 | 14.8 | 28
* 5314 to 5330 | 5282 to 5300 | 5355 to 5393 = 1.12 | 26.1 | 28.5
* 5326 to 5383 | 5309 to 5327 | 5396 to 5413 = -0.80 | 27.3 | 25.3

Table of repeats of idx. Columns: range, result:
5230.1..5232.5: 25.3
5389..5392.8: 27.2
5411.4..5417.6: 29.3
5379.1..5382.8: 29.4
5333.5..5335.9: 29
